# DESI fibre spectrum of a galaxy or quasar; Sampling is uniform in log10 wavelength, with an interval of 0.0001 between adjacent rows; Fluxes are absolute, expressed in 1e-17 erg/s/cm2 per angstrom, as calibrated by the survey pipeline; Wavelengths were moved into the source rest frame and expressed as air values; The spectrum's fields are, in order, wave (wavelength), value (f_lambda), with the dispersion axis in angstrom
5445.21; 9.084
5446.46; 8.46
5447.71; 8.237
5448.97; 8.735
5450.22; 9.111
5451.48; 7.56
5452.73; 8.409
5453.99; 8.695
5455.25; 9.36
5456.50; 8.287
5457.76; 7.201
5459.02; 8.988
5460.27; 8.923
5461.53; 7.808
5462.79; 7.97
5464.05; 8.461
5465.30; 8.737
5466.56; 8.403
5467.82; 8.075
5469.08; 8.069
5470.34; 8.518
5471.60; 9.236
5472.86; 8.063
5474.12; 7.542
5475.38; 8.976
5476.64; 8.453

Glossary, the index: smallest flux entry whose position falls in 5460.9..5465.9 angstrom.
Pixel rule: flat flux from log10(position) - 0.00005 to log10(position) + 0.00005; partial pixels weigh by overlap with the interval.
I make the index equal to 7.808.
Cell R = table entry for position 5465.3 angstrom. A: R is 8.737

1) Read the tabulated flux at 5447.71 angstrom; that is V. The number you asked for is 8.237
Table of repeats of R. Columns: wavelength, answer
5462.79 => 7.97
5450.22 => 9.111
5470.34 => 8.518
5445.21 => 9.084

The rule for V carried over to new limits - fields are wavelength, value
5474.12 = 7.542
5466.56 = 8.403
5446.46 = 8.46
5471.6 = 9.236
